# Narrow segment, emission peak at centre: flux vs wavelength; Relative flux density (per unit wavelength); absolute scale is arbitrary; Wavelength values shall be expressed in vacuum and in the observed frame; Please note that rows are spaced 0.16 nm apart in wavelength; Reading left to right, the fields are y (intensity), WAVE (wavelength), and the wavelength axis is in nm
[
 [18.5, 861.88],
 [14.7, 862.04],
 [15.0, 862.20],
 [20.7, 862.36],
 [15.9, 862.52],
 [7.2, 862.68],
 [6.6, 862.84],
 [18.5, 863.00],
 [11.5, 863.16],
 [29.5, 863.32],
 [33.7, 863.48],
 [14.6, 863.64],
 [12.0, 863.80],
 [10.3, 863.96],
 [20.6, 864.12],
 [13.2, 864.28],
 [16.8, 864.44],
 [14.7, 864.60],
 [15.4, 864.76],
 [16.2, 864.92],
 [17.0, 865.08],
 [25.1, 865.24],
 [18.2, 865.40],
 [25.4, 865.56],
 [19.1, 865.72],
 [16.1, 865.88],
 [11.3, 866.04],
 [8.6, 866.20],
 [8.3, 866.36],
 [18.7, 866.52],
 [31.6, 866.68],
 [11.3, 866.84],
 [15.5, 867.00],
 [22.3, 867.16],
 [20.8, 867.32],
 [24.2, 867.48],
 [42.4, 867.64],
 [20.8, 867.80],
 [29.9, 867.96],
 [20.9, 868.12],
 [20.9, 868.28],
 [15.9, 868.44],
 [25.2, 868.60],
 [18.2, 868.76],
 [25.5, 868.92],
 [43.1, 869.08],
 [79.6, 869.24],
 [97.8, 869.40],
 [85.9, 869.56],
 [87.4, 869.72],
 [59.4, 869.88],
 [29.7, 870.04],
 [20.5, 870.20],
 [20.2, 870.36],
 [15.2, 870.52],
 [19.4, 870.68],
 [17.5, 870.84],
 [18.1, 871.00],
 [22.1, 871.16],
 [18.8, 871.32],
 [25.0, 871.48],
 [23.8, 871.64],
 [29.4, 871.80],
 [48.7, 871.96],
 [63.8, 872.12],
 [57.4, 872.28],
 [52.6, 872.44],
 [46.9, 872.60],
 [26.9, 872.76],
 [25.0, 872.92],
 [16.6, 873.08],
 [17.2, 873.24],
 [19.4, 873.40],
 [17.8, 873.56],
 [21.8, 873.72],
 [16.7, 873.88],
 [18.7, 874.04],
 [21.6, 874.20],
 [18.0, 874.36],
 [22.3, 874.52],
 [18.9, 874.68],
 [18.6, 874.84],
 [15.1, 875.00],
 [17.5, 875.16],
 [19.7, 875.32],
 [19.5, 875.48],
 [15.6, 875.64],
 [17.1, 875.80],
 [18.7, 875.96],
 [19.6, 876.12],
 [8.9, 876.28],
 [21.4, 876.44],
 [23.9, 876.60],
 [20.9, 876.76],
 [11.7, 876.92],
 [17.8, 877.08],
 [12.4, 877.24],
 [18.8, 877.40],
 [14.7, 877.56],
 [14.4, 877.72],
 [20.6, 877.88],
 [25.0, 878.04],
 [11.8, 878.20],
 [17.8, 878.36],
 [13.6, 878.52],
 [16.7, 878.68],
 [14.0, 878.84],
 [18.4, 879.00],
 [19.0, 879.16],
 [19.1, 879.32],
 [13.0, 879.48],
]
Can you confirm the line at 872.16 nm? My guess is [N II]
